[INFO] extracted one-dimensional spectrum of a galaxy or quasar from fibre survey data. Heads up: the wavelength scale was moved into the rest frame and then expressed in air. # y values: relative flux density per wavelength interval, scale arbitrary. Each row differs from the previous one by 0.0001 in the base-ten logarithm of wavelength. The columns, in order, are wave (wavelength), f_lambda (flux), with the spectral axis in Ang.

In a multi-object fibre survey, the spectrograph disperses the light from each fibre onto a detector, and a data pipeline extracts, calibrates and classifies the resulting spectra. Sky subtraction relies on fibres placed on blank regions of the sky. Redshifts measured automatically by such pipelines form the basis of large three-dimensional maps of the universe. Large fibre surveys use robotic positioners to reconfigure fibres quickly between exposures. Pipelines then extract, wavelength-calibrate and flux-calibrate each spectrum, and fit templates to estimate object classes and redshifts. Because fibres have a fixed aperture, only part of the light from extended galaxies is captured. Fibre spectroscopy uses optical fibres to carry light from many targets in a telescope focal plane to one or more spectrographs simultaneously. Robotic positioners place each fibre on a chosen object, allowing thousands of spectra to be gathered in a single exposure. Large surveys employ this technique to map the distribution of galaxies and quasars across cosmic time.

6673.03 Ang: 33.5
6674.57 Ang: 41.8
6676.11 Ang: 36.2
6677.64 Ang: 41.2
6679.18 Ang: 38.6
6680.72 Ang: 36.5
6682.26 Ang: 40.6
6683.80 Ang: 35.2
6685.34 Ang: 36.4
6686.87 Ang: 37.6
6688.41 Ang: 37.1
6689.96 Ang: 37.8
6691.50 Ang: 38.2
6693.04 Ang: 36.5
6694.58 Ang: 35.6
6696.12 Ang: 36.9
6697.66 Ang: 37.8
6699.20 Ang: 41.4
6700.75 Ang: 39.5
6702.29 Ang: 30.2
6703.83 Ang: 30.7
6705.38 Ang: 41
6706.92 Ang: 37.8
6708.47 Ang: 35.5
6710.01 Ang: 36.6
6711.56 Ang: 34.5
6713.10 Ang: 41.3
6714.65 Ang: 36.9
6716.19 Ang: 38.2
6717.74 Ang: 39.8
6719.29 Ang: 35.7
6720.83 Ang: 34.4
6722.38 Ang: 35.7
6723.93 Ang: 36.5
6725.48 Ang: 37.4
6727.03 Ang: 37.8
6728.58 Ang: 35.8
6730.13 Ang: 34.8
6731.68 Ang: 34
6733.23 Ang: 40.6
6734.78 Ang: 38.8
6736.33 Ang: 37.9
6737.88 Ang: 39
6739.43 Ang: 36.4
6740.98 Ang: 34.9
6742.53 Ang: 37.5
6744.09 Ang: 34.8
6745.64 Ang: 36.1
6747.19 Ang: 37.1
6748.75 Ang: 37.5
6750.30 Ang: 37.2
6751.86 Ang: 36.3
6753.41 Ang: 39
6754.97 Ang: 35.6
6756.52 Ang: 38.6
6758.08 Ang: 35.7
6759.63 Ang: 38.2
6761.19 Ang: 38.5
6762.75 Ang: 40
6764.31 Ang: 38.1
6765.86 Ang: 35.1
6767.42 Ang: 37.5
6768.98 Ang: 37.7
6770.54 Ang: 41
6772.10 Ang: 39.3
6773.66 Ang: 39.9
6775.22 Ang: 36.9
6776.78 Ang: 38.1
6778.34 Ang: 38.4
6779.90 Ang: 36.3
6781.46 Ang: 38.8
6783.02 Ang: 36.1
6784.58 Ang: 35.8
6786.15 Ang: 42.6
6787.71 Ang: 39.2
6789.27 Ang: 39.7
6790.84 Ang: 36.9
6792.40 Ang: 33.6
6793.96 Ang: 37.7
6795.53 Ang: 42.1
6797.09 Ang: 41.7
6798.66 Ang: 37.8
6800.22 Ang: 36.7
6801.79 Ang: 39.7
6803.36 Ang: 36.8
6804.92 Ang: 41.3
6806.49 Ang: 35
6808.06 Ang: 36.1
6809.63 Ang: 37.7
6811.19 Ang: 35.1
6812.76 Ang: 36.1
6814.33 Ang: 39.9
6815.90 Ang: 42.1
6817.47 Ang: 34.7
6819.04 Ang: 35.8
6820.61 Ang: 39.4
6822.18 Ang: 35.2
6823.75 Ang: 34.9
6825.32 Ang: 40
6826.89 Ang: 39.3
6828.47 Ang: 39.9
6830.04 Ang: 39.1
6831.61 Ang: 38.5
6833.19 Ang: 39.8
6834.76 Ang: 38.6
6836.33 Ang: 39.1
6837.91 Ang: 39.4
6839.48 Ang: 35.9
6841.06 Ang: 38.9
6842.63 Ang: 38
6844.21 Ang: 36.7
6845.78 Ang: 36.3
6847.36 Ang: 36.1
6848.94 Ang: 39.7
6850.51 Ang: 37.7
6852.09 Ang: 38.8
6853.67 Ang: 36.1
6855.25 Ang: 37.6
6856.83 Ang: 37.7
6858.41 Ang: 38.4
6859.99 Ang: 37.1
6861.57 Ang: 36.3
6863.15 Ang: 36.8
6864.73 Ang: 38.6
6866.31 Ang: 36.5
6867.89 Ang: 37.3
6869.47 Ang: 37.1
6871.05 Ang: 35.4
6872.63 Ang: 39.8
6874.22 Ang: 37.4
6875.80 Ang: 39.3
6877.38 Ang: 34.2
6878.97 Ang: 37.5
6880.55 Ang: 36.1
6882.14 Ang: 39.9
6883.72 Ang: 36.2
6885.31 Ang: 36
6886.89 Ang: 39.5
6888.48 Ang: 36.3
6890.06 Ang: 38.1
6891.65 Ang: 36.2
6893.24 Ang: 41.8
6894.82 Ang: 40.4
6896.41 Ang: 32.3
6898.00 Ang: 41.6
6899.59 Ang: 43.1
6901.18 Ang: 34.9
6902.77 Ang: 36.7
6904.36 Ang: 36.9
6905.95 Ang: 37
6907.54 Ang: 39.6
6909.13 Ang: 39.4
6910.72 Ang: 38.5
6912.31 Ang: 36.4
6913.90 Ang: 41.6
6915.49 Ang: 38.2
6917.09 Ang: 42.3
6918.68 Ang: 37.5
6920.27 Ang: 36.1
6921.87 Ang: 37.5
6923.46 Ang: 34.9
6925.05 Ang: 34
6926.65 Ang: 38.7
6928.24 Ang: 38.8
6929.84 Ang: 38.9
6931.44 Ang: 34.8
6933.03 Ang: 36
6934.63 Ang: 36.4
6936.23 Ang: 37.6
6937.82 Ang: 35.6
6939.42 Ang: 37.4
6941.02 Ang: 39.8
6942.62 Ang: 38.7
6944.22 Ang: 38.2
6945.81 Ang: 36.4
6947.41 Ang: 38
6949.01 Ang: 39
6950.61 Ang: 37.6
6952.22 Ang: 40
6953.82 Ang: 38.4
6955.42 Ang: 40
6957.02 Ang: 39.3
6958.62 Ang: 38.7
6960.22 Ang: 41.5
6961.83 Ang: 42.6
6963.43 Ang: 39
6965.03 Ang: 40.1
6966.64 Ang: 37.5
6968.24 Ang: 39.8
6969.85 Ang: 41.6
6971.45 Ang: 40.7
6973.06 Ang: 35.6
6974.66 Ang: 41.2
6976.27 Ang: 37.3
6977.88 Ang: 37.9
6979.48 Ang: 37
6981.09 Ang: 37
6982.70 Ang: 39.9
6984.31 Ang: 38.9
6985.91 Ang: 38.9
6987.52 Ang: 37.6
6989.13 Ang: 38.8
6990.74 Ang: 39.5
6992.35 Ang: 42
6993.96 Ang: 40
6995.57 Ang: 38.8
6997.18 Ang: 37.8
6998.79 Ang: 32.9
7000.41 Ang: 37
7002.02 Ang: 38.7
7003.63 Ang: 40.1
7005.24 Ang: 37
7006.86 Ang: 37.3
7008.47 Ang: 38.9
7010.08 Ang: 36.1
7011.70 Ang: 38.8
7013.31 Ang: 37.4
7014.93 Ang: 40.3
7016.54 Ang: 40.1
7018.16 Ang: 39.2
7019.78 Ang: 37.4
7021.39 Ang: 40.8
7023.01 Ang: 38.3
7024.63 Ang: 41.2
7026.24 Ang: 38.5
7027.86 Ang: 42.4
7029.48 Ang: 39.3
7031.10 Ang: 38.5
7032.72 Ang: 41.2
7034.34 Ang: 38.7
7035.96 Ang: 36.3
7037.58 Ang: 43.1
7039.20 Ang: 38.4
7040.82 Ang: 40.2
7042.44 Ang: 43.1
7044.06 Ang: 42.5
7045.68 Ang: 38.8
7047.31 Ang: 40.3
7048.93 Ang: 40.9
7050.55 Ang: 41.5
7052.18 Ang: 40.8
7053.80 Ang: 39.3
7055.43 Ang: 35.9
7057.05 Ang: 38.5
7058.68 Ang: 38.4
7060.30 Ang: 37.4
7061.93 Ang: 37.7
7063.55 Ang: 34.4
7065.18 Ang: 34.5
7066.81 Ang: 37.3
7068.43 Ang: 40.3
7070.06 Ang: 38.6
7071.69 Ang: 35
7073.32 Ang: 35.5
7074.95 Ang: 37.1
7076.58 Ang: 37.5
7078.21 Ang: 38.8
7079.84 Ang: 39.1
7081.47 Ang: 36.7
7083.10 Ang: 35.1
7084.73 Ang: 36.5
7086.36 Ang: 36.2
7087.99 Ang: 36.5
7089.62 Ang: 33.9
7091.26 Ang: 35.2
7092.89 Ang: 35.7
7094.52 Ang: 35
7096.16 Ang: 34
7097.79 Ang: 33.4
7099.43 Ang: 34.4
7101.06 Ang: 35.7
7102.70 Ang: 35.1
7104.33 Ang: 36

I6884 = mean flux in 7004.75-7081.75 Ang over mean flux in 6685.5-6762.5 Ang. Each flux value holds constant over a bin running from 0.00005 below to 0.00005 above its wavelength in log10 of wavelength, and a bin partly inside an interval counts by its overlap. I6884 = 1.05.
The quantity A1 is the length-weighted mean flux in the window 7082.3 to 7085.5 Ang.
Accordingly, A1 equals 35.8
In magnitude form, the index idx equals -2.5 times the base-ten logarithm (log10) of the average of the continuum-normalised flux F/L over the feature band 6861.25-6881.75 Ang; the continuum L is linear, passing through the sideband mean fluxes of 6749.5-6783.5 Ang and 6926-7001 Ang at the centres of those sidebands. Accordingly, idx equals 0.03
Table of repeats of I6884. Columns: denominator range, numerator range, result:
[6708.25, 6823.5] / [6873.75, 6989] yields 1.02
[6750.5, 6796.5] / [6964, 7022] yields 1.02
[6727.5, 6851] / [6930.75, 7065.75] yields 1.03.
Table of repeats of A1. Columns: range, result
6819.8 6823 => 37.3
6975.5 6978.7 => 37.6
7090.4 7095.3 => 35.3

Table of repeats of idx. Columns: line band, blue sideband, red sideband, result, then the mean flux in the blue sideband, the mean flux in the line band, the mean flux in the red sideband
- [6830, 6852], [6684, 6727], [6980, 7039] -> -0.01 mag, 36.9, 38.1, 38.8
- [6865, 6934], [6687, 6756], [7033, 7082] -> 0.00 mag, 36.9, 37.7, 38.6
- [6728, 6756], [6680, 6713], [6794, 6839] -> 0.02 mag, 36.9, 36.9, 38.3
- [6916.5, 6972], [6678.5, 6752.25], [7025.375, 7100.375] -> -0.02 mag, 37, 38.4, 37.9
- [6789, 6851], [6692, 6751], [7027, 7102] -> -0.02 mag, 36.9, 38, 37.8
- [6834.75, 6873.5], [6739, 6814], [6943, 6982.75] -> 0.02 mag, 37.7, 37.6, 39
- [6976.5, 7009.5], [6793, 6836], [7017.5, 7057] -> 0.03 mag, 38.2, 38.3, 39.8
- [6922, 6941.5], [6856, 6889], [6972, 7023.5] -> 0.03 mag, 37.3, 36.9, 38.4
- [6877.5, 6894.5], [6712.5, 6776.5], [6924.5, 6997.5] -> 0.01 mag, 37.4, 37.7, 38.6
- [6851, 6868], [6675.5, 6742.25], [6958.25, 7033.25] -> 0.02 mag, 37.1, 37.4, 39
